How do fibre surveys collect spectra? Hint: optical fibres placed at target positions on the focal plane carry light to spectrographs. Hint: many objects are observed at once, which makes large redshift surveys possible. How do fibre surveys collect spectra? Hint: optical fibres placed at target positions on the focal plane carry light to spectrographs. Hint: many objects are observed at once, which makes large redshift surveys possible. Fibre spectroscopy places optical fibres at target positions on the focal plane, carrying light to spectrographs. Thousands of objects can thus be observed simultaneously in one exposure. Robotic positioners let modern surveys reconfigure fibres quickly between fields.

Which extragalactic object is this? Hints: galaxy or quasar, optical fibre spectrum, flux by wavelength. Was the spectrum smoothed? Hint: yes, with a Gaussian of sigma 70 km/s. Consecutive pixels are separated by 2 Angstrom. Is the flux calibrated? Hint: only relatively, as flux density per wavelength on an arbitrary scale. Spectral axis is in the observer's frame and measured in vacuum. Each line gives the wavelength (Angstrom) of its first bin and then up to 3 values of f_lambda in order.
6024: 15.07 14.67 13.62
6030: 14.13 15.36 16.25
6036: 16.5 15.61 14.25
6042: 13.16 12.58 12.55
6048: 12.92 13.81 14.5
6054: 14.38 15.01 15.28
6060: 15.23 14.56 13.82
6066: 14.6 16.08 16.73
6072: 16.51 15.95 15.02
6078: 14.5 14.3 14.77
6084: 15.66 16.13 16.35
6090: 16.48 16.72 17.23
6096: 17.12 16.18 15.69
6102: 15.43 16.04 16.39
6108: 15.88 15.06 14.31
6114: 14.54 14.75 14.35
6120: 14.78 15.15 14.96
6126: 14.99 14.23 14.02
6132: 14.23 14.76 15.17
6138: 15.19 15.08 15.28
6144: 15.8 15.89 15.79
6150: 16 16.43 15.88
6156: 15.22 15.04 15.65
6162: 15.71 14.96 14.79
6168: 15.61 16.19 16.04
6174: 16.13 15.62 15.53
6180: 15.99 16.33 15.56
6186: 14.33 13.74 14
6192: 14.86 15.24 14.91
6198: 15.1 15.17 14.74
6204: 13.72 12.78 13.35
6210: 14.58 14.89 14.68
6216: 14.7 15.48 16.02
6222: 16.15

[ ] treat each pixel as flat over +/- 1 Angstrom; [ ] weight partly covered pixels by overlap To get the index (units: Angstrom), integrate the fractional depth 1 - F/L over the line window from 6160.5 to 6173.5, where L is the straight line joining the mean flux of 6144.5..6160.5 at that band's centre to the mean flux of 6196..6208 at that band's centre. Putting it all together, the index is -0.2 Angstrom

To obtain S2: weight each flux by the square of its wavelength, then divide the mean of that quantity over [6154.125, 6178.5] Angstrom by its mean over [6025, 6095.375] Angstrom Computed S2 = 1.1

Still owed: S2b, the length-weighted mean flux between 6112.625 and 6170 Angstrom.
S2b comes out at 15.2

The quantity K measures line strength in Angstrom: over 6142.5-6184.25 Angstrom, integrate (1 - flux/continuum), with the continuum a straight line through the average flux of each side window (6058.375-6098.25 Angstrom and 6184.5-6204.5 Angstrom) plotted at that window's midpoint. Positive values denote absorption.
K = -2.3 Angstrom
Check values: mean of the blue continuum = 15.7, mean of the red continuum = 14.6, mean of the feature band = 15.7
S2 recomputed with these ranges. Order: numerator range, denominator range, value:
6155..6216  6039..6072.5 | 1.08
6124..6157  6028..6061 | 1.09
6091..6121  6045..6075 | 1.07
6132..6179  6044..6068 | 1.13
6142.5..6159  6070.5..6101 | 1.01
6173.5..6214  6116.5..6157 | 1.00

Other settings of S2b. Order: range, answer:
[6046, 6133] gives 15.2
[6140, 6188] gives 15.6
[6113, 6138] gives 14.7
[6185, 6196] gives 14.5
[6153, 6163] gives 15.5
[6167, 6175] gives 16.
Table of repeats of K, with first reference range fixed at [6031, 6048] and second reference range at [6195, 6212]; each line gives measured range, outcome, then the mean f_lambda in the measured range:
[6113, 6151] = -1.6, 15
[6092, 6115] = -2.3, 15.8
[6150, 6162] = -1.1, 15.7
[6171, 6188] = -1.5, 15.6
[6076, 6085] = -0.3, 14.8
